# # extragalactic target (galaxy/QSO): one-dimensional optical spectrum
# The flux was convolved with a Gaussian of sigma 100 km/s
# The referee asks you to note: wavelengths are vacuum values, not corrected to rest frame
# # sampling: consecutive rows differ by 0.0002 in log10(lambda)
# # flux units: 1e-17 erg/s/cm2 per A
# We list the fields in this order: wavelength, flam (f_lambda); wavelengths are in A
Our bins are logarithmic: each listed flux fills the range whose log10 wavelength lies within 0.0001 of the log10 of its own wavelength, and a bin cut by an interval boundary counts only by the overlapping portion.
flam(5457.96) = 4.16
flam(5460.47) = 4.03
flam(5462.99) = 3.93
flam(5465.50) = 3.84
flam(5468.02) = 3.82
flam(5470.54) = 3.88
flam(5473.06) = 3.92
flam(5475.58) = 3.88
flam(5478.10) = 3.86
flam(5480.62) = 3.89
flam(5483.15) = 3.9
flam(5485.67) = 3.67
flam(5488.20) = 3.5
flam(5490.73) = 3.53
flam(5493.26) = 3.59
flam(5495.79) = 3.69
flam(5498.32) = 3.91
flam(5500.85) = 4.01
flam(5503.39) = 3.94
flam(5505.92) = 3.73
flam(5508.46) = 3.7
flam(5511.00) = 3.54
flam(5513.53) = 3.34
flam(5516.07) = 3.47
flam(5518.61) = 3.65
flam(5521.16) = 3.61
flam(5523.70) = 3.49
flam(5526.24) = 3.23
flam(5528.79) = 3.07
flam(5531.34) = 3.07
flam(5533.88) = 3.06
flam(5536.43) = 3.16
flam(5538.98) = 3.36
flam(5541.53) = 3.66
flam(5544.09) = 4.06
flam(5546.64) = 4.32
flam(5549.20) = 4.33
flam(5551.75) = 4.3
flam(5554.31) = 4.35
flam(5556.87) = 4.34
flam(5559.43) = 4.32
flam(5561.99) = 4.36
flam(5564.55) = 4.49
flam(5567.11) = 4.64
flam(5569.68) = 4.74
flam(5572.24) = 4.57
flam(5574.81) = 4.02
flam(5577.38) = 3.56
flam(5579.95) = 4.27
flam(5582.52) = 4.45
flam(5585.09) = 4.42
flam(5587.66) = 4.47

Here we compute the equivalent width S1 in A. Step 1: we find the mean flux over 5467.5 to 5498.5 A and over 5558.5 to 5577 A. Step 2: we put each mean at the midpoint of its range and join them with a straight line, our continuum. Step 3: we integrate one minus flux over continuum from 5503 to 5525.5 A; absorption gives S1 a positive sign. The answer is 2.3 A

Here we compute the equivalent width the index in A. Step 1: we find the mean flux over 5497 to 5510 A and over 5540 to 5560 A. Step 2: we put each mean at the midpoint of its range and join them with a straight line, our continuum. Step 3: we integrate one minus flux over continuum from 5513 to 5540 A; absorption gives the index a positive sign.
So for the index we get 4.7 A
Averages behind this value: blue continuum 3.85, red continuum 4.19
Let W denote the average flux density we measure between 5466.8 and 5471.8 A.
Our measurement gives 3.85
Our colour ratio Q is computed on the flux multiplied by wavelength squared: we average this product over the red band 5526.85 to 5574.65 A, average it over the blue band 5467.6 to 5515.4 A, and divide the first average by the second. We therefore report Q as 1.1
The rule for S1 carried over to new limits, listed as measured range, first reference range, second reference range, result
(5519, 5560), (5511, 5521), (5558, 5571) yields 2.89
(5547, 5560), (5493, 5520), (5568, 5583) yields -0.78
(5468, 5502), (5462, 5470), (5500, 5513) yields 0.21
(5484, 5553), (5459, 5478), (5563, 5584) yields 8.06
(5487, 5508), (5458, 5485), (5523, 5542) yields -0.70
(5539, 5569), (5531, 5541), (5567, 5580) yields -4.36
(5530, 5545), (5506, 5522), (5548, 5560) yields 2.39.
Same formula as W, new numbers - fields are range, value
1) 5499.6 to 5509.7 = 3.84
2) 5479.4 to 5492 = 3.7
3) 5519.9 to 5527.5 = 3.45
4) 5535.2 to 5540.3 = 3.27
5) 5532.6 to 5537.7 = 3.11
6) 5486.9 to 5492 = 3.51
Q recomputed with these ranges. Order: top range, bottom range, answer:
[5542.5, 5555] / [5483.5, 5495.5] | 1.20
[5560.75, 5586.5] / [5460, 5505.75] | 1.18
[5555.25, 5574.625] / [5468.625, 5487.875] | 1.20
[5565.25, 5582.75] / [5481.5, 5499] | 1.21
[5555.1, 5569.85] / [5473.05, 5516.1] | 1.23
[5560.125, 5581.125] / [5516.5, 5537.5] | 1.33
